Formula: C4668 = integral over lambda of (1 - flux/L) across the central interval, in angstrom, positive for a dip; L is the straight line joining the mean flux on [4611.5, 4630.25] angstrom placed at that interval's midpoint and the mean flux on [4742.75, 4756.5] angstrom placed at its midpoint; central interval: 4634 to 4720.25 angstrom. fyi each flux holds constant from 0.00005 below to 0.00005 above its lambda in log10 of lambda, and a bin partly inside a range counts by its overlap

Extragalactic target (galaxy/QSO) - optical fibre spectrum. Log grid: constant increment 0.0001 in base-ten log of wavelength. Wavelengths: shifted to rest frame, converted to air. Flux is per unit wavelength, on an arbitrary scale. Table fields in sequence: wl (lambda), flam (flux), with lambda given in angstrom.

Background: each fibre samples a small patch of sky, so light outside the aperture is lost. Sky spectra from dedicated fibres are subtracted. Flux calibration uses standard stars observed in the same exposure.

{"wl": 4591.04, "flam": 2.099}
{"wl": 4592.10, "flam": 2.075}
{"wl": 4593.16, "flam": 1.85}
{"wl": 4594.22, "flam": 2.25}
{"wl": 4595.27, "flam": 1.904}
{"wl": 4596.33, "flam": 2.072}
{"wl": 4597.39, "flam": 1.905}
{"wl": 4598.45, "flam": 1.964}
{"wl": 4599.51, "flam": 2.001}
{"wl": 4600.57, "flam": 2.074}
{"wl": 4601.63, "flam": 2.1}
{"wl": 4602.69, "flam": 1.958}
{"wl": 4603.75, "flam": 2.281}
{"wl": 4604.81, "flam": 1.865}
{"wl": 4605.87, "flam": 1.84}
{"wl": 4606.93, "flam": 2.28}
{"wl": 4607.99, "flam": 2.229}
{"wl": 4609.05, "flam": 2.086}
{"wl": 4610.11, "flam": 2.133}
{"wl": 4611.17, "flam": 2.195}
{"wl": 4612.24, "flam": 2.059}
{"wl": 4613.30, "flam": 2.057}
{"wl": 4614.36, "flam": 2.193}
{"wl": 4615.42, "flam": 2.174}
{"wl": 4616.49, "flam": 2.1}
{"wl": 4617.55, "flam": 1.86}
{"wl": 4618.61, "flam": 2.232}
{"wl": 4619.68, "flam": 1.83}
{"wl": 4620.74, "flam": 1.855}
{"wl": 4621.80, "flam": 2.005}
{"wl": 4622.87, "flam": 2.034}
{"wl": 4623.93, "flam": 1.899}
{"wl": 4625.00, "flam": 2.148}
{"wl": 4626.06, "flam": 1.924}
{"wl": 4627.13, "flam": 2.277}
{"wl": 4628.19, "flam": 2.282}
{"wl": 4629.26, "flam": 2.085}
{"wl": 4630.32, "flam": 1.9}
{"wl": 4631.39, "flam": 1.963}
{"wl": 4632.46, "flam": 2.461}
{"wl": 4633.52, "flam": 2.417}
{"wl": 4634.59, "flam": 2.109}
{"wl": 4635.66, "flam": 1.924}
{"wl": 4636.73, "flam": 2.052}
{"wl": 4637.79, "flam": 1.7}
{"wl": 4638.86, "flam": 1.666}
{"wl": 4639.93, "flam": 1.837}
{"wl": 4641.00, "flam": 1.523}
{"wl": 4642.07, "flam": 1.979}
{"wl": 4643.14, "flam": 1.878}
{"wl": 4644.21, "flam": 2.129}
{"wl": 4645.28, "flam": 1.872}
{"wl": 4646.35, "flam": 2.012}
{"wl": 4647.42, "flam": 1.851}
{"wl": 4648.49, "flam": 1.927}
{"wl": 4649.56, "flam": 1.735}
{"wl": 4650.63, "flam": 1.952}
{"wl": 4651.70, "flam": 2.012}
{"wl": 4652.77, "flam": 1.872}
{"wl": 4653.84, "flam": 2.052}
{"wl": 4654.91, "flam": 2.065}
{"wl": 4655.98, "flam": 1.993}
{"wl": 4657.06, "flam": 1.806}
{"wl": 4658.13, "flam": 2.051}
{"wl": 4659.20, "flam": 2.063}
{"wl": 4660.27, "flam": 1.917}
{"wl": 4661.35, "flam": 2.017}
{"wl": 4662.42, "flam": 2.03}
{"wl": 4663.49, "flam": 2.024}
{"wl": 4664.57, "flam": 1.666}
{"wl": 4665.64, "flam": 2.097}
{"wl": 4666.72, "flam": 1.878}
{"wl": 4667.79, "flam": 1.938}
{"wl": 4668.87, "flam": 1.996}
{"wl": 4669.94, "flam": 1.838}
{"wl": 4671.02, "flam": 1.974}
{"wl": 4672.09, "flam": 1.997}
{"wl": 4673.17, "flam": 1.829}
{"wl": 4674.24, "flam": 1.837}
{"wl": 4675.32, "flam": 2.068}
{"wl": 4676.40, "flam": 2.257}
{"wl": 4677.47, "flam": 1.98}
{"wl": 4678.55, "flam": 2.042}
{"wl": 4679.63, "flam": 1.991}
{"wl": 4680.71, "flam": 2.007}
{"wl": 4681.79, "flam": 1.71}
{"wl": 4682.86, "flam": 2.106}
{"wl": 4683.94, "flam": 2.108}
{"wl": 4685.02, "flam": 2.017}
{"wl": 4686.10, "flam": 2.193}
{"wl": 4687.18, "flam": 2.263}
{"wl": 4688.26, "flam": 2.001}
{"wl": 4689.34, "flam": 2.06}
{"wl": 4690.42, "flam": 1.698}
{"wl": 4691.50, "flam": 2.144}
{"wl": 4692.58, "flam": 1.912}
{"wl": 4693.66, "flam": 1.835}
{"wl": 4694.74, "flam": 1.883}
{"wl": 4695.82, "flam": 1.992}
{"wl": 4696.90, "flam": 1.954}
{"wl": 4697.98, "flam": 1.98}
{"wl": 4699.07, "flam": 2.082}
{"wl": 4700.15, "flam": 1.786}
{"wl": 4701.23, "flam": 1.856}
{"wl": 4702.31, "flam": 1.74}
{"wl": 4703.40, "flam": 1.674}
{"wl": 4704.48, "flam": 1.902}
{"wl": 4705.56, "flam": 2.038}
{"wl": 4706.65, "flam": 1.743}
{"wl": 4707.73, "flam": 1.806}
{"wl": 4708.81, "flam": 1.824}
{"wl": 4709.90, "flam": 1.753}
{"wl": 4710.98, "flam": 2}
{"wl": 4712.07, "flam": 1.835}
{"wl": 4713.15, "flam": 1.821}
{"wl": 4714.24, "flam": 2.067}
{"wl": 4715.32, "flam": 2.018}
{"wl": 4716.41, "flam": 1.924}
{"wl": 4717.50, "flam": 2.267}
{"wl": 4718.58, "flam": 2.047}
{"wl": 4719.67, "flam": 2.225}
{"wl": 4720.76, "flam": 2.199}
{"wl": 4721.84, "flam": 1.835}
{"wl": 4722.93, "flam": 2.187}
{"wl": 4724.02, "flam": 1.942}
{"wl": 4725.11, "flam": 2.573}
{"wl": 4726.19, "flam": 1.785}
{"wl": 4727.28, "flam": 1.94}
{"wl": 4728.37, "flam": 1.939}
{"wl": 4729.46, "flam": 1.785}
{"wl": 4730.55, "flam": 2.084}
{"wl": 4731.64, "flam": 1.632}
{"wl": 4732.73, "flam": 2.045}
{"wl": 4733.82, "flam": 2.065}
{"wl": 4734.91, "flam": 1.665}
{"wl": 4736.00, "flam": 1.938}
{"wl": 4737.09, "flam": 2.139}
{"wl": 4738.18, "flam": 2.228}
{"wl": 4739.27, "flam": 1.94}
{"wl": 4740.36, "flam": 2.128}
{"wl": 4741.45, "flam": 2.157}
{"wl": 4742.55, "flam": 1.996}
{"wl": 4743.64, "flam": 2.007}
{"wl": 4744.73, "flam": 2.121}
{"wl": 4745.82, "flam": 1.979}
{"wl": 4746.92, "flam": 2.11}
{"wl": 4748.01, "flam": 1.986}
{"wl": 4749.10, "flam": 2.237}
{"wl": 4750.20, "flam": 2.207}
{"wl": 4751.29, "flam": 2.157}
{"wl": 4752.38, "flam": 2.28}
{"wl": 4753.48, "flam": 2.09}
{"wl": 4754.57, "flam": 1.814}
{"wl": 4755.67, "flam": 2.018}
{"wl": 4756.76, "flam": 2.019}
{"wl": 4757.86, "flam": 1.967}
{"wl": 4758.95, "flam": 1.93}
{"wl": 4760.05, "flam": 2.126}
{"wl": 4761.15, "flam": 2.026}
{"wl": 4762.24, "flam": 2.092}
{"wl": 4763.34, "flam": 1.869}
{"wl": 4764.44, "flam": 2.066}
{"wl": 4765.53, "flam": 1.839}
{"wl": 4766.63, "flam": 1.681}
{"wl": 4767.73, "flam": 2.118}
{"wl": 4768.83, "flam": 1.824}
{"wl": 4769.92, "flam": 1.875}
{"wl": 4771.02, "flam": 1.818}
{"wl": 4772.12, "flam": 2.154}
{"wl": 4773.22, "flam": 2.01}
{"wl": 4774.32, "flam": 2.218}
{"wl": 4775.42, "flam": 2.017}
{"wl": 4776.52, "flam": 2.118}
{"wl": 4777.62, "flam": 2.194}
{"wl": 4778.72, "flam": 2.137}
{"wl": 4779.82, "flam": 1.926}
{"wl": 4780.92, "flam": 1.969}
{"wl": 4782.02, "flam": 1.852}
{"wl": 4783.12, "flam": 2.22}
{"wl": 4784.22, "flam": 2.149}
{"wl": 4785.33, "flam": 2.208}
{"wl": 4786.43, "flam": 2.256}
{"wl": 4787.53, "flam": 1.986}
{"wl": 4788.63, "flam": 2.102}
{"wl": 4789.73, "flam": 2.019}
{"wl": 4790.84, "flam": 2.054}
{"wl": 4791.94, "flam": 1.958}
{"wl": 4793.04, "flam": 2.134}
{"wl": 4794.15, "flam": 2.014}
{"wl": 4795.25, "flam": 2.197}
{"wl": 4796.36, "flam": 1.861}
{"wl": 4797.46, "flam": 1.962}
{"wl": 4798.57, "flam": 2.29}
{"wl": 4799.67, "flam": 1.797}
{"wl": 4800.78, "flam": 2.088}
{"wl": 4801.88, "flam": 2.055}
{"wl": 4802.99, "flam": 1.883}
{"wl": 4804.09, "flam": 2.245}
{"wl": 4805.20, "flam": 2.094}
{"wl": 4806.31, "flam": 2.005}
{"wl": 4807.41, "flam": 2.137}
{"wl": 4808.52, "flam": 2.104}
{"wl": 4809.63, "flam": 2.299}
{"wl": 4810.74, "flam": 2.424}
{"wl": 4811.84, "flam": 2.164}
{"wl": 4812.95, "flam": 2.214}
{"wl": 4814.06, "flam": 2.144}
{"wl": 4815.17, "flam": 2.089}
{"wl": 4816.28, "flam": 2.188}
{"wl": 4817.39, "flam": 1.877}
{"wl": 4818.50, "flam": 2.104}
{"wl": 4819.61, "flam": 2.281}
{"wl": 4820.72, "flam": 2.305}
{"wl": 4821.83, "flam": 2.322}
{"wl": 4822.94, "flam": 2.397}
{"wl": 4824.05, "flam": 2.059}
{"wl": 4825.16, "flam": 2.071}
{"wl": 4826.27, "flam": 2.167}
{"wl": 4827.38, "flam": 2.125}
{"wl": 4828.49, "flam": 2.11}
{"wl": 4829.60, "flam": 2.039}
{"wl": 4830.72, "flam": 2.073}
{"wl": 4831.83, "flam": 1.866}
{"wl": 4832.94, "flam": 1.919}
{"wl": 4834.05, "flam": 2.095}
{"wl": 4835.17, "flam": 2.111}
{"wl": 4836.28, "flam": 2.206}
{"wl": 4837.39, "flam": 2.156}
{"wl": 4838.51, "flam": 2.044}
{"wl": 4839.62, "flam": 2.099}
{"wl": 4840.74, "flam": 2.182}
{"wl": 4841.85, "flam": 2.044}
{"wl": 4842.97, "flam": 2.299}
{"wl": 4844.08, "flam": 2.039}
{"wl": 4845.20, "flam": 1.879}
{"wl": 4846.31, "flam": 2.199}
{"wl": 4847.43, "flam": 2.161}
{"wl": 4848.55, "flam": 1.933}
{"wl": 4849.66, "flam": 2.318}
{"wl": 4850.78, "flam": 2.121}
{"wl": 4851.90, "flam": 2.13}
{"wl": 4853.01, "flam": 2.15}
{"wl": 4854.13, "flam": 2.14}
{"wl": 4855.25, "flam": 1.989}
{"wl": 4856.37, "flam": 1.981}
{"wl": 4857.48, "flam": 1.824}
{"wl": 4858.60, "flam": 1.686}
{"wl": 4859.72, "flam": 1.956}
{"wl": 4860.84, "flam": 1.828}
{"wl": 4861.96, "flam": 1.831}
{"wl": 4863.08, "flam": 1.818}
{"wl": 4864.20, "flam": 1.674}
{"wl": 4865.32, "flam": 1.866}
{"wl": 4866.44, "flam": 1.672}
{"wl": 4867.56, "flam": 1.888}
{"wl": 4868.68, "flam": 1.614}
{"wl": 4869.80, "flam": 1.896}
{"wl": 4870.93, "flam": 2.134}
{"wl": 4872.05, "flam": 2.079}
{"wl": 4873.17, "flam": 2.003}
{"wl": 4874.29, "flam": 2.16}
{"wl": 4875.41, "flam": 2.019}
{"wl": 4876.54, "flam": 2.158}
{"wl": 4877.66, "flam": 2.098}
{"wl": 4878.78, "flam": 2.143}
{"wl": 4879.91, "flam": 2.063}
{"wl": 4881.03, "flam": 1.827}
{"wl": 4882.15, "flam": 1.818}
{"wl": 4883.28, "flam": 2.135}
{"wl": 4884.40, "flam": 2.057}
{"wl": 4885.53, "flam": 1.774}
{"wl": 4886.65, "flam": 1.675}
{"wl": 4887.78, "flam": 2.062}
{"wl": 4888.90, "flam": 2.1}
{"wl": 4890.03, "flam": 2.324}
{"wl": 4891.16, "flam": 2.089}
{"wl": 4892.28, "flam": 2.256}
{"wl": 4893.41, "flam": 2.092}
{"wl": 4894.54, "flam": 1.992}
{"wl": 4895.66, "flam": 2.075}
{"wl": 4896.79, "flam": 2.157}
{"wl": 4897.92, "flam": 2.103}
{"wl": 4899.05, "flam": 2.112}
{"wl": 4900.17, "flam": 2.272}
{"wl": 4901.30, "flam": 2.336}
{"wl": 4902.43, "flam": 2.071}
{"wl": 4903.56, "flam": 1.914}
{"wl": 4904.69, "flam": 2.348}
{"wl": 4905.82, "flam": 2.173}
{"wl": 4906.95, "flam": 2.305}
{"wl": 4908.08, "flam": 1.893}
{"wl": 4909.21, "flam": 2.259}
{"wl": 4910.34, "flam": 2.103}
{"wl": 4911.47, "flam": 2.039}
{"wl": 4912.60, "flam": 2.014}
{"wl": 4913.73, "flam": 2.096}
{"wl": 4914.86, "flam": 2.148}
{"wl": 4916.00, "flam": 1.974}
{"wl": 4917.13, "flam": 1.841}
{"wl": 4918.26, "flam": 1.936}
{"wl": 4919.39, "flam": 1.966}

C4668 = 5.0 angstrom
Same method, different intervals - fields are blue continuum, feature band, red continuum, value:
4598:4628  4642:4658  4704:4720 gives 0.6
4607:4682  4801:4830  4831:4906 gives -1.8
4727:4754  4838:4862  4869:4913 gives 0.3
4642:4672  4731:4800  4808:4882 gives -0.7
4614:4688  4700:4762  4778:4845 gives 1.6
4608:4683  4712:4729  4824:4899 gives -0.3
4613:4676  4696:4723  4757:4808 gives 0.9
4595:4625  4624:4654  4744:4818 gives 1.0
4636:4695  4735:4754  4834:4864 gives -1.0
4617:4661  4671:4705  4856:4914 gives 0.4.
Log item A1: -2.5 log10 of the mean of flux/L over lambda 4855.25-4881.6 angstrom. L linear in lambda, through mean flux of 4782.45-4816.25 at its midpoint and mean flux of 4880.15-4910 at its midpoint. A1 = 0.090 mag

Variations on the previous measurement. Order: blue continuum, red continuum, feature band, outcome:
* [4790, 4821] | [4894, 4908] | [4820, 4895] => 0.048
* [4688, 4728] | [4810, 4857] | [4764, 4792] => 0.010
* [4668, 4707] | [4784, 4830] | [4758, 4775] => 0.047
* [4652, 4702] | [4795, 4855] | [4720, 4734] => 0.010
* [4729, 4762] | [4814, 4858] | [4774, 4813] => -0.011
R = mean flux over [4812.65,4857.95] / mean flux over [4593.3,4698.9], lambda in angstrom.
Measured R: 1.05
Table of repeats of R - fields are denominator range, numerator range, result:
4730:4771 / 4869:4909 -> 1.03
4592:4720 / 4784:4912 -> 1.04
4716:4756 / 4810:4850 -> 1.04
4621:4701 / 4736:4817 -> 1.04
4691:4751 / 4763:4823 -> 1.05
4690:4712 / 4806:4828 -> 1.16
